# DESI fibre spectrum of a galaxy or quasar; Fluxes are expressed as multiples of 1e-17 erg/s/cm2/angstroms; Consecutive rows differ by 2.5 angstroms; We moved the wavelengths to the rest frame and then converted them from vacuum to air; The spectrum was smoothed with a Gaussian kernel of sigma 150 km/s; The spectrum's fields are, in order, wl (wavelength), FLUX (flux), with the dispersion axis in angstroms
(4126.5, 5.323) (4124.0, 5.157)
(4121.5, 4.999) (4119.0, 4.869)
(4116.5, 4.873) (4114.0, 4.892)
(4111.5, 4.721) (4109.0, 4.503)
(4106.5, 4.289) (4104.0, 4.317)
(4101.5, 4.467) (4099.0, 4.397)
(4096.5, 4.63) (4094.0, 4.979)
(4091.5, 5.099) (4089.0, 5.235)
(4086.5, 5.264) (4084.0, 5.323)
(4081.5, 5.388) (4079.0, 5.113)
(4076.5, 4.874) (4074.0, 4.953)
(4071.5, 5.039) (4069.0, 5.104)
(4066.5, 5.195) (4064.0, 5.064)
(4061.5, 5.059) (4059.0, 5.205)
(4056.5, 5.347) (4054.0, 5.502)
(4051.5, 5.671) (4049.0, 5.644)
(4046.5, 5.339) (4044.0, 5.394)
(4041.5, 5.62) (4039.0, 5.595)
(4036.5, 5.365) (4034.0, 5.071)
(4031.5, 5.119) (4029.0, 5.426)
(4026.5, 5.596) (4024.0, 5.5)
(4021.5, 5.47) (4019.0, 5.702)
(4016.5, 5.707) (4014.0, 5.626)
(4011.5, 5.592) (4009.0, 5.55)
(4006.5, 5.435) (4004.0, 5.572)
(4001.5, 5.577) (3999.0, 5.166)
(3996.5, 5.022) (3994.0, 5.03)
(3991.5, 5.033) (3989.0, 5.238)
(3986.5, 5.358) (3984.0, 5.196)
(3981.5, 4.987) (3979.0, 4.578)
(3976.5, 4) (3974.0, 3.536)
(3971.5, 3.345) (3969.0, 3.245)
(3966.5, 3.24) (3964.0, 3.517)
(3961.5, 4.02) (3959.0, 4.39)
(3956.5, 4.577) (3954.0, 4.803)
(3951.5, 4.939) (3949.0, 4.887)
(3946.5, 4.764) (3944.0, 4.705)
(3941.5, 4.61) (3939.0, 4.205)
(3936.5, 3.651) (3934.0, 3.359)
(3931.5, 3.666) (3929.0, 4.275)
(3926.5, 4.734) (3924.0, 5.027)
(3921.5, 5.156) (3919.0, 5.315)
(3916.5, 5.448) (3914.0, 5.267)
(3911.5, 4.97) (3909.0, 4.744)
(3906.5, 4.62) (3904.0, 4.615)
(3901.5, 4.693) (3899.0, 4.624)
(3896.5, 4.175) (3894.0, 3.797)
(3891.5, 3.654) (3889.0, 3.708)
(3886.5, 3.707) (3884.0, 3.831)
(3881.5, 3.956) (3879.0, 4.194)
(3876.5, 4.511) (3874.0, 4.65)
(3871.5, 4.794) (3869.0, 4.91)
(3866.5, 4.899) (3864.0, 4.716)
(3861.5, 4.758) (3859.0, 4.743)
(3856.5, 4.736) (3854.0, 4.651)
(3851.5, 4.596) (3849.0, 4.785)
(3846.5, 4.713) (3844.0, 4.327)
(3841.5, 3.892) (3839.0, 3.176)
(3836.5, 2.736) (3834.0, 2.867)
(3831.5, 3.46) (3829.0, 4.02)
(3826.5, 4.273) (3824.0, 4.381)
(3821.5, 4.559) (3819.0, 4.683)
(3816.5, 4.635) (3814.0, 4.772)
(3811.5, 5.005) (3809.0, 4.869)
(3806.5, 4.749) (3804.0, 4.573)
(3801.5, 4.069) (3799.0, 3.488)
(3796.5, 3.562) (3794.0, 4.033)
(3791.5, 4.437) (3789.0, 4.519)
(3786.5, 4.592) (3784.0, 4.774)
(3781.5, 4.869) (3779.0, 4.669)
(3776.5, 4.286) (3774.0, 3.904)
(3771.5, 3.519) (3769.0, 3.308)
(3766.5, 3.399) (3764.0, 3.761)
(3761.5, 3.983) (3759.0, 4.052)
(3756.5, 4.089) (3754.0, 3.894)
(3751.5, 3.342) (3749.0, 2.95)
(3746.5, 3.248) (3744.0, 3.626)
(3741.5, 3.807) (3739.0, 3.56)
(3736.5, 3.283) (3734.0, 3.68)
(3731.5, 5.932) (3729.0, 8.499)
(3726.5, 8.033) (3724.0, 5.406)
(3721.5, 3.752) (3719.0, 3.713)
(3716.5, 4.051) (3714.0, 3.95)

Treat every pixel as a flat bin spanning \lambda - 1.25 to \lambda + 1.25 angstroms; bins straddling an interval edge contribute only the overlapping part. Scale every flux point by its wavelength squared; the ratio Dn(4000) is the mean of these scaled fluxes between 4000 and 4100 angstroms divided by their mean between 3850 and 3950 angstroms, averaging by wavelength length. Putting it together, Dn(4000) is 1.27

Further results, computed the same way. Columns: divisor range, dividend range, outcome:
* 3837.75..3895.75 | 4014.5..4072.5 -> 1.36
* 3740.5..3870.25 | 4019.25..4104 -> 1.42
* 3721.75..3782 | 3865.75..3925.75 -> 1.15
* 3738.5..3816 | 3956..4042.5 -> 1.36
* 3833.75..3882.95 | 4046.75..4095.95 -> 1.33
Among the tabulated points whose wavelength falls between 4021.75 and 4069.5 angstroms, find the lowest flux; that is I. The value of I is 5.059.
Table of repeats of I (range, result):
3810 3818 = 4.635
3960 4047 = 3.24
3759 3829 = 3.308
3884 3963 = 3.359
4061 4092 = 4.874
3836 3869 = 2.736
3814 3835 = 2.867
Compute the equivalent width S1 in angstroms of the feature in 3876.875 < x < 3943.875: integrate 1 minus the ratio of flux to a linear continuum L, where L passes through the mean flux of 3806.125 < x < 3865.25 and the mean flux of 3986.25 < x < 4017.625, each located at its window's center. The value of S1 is 5.7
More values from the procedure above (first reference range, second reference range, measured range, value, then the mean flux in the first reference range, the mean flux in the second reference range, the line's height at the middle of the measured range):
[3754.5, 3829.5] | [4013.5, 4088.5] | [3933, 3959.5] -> 2.42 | 4.26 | 5.34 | 4.9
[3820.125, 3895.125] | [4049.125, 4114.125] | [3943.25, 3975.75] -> 2.98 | 4.2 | 5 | 4.56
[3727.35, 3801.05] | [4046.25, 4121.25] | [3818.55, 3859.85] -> 1.88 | 4.13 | 5.01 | 4.33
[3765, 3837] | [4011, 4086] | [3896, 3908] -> 0.23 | 4.19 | 5.35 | 4.66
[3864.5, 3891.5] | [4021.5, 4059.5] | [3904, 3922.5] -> -2.03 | 4.3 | 5.43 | 4.54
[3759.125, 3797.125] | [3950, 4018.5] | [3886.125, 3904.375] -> 1.49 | 4.11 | 4.76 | 4.48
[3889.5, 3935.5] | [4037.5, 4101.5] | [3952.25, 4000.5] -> 3.65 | 4.54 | 5.19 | 4.81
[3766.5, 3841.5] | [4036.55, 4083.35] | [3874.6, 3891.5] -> 1.92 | 4.15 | 5.29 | 4.5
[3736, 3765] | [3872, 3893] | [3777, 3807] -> -4.63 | 3.64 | 4.05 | 3.77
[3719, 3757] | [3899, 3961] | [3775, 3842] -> 4.41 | 4.46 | 4.63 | 4.52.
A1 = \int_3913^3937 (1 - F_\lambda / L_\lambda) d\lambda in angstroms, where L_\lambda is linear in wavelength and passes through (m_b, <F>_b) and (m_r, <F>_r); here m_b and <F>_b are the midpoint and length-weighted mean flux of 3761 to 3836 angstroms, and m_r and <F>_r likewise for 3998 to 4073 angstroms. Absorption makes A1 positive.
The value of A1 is 1.1 angstroms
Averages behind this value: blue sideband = 4.19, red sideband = 5.41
